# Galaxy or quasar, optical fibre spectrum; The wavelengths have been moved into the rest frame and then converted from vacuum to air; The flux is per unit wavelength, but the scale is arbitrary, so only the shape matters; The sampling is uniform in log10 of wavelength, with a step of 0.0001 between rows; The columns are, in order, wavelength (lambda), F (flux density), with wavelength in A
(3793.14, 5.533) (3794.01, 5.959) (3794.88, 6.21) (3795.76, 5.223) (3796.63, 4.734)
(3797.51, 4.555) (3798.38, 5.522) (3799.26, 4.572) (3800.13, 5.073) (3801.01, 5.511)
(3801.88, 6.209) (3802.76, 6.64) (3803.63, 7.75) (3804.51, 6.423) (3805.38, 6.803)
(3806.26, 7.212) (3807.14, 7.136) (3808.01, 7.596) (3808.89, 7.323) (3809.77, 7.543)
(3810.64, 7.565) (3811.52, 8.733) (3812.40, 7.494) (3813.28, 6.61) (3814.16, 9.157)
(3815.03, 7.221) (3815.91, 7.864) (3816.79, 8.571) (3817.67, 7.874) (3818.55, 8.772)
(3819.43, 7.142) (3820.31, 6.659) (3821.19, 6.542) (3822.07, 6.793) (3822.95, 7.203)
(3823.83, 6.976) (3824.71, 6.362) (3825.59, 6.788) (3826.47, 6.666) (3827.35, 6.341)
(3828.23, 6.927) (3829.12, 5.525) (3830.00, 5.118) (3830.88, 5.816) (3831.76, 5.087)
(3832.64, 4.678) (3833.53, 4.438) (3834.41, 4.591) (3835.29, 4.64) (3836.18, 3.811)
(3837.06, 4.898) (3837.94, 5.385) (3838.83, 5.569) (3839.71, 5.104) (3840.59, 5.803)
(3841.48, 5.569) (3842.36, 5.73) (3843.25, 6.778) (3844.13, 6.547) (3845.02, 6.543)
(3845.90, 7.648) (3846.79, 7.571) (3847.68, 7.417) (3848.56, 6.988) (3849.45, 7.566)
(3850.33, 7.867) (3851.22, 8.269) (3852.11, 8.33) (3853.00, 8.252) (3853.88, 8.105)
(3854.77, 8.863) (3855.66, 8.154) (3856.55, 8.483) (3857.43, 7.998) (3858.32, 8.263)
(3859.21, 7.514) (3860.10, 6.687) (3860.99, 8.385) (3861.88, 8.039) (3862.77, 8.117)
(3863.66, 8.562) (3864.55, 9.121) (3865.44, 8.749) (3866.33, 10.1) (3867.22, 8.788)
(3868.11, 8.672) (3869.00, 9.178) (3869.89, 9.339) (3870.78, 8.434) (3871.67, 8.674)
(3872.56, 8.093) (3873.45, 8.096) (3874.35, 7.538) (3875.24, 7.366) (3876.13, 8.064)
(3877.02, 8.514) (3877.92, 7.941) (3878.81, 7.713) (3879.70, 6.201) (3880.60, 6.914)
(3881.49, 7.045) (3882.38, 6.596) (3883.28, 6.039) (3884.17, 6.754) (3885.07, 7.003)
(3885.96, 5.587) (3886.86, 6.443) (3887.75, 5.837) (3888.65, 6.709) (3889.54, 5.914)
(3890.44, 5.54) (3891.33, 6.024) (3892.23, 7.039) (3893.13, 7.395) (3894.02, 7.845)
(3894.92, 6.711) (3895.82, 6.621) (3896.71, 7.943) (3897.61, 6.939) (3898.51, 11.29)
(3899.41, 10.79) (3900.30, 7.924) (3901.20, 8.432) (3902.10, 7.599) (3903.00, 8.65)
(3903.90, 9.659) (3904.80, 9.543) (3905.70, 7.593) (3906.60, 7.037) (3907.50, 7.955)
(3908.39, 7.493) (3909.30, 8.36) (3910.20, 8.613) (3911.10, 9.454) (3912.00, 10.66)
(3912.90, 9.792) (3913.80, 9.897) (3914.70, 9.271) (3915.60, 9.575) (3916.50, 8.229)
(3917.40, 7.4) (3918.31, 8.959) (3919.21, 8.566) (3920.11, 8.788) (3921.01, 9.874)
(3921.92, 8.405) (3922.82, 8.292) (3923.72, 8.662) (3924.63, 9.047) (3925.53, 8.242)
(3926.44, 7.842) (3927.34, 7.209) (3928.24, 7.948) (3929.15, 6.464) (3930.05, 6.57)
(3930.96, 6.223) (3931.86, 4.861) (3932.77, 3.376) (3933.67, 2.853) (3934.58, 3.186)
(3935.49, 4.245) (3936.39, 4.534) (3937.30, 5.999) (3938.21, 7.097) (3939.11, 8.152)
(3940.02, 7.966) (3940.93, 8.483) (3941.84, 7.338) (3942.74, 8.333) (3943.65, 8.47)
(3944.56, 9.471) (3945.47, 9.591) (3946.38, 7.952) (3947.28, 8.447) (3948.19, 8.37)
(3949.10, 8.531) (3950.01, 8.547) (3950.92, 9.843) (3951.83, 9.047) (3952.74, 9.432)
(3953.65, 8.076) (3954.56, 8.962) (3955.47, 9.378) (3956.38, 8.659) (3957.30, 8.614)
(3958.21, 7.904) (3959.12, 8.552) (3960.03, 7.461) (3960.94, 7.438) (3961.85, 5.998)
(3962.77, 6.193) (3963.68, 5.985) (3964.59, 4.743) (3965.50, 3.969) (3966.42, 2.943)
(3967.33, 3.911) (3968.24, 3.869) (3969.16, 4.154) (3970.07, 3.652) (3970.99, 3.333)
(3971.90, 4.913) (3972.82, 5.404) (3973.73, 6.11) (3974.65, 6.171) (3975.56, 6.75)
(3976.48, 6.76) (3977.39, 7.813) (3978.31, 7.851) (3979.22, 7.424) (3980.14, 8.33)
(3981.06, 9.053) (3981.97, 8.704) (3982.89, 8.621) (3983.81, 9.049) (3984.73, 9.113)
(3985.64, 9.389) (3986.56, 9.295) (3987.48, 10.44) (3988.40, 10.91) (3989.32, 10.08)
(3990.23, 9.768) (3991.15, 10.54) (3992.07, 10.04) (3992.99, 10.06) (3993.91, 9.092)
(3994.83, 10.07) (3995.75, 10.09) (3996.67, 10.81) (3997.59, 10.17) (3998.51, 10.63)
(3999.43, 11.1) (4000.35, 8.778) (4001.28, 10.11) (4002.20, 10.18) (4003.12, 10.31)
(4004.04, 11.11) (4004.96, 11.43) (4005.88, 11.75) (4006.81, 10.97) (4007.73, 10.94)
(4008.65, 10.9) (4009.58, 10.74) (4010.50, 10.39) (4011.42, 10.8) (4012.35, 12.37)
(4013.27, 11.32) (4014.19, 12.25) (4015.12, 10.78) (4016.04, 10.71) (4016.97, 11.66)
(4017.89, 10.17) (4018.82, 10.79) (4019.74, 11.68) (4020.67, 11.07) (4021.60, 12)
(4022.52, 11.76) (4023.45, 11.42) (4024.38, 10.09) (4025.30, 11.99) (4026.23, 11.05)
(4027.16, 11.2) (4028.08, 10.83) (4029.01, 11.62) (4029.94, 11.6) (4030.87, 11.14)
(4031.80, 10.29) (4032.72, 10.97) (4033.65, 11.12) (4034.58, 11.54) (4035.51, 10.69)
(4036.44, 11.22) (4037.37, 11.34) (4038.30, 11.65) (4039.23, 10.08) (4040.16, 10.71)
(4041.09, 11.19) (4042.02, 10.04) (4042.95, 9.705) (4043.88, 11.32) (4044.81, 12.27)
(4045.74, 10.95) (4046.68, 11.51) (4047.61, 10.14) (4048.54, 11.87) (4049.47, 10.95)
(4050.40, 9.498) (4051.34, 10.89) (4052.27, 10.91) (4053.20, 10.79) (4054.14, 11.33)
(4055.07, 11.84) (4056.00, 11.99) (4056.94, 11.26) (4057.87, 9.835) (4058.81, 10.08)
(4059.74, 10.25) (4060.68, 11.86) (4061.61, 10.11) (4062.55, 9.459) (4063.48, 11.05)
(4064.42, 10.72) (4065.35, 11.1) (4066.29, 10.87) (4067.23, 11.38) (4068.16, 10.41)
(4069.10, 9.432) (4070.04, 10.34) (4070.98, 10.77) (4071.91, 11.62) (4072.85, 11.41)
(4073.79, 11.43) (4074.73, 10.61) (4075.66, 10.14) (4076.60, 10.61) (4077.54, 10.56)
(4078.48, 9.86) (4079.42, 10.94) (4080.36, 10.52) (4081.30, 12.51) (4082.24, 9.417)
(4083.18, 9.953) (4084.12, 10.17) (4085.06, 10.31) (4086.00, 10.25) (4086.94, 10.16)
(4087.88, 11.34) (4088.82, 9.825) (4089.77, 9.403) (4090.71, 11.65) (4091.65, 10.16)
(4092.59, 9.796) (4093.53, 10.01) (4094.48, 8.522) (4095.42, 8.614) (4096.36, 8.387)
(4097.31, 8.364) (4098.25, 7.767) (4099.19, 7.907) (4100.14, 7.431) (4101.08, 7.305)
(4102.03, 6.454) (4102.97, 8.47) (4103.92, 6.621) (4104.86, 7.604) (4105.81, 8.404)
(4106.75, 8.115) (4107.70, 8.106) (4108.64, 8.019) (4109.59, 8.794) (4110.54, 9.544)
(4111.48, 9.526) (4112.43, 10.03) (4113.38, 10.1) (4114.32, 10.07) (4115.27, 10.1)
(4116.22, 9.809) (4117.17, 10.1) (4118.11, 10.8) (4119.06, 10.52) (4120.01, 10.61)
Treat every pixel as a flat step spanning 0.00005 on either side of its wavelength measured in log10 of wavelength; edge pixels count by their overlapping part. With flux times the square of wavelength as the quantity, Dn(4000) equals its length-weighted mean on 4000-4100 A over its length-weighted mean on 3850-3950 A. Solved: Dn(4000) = 1.47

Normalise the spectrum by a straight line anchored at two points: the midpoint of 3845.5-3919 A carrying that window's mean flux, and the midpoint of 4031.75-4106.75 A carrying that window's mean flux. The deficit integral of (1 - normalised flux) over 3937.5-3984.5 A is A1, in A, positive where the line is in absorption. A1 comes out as 8.6 A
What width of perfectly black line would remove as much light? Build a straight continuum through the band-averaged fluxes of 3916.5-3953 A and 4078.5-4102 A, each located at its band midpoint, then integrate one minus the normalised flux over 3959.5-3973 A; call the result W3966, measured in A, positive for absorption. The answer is 5.1 A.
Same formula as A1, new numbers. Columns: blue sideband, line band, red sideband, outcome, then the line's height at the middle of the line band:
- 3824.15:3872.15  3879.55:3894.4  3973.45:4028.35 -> 2.53 A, 7.86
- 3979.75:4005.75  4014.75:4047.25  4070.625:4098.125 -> -3.35 A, 10.1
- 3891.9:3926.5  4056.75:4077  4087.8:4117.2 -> -4.20 A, 8.83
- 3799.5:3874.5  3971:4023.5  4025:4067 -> 1.67 A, 10.1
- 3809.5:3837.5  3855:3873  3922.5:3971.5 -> -4.81 A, 6.69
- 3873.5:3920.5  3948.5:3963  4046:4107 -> 0.41 A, 8.57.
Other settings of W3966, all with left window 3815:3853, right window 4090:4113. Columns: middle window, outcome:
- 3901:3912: -2.2 A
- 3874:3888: -0.3 A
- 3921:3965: -0.8 A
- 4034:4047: -4.7 A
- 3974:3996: -3.6 A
